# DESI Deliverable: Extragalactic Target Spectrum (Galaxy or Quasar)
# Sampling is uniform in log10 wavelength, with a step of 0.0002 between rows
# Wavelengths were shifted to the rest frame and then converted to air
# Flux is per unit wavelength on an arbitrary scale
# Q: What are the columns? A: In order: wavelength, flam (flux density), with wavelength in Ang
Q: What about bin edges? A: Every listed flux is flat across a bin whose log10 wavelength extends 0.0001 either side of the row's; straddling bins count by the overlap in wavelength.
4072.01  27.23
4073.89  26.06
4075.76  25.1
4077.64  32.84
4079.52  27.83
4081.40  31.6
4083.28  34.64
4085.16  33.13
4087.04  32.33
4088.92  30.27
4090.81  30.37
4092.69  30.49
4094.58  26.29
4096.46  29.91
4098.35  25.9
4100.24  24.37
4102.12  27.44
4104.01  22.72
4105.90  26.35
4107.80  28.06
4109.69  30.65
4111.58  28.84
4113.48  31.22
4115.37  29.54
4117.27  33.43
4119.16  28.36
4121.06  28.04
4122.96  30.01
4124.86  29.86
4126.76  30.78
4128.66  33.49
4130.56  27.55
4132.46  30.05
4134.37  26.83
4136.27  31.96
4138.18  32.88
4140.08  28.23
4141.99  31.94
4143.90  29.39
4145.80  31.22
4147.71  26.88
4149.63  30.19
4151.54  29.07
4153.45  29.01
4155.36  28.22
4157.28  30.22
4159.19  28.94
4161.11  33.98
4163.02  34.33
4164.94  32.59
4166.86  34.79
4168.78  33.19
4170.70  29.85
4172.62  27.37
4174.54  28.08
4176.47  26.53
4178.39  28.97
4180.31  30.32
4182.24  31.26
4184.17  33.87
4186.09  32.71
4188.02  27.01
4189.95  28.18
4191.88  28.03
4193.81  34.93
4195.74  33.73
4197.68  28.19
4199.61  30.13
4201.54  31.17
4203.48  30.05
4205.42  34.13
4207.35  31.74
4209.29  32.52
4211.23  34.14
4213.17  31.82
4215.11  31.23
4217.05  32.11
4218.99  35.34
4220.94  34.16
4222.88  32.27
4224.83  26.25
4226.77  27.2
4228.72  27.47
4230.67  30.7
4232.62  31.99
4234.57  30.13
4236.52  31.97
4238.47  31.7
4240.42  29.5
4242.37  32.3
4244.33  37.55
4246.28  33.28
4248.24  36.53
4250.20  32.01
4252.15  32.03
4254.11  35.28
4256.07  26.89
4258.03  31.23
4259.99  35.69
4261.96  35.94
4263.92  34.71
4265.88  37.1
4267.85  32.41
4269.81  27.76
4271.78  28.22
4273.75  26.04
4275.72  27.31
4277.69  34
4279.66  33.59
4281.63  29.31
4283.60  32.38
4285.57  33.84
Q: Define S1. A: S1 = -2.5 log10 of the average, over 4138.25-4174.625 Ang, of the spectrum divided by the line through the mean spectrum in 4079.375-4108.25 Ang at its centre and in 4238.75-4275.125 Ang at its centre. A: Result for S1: -0.01 mag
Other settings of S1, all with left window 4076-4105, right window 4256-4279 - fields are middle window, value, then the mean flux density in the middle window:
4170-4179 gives 0.085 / 28.1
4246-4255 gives -0.081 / 33.9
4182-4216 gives -0.024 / 31.4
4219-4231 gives 0.036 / 30.1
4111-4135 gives -0.008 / 29.9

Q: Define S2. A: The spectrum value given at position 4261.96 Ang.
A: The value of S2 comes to 35.94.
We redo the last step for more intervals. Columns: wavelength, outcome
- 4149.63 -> 30.19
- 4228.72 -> 27.47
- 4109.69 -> 30.65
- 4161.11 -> 33.98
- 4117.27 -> 33.43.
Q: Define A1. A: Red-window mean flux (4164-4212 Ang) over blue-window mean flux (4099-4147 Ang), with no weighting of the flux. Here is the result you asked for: 1.06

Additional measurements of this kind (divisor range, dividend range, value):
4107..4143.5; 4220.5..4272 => 1.06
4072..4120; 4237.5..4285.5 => 1.11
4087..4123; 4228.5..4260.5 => 1.13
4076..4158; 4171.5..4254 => 1.06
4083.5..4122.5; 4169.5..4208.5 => 1.05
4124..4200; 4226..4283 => 1.04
